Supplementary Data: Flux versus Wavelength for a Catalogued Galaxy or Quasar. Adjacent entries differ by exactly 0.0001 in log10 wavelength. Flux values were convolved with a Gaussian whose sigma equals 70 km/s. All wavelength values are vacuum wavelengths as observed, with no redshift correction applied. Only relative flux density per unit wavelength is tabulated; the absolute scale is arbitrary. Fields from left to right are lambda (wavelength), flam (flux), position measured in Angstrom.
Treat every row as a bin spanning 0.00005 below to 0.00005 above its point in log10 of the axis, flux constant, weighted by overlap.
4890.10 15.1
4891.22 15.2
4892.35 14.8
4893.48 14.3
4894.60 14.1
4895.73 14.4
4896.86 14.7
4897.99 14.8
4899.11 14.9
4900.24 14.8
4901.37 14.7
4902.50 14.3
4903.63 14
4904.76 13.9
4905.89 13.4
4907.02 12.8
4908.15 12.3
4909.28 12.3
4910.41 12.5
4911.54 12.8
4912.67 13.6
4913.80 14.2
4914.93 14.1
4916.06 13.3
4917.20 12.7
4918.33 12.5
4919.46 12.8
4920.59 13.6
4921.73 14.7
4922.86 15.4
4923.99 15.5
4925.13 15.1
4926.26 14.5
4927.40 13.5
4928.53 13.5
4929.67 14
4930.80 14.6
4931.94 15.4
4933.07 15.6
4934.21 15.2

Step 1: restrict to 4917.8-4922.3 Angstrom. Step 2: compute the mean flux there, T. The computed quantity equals 13.4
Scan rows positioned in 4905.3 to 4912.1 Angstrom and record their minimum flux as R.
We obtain 12.3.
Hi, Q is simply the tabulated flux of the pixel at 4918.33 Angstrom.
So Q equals 12.5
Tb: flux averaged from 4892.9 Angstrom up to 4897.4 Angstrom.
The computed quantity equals 14.4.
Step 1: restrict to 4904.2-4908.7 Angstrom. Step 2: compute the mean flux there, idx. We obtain 13.1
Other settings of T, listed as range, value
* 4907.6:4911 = 12.4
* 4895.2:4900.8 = 14.7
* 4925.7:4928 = 14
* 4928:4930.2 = 13.7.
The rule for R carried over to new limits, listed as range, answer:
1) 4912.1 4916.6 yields 13.3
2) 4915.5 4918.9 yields 12.5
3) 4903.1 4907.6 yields 12.8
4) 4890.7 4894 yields 14.3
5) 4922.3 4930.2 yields 13.5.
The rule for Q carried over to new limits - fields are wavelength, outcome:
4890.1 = 15.1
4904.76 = 13.9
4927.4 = 13.5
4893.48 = 14.3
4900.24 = 14.8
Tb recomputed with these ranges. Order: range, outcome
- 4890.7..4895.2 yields 14.6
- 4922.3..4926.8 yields 15.1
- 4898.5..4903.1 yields 14.7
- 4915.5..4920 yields 12.8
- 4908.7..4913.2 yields 12.8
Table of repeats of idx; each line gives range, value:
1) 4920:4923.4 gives 14.5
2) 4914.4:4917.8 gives 13.3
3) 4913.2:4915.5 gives 14.2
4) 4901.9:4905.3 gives 14.1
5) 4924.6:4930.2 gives 14.1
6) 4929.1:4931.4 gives 14.3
